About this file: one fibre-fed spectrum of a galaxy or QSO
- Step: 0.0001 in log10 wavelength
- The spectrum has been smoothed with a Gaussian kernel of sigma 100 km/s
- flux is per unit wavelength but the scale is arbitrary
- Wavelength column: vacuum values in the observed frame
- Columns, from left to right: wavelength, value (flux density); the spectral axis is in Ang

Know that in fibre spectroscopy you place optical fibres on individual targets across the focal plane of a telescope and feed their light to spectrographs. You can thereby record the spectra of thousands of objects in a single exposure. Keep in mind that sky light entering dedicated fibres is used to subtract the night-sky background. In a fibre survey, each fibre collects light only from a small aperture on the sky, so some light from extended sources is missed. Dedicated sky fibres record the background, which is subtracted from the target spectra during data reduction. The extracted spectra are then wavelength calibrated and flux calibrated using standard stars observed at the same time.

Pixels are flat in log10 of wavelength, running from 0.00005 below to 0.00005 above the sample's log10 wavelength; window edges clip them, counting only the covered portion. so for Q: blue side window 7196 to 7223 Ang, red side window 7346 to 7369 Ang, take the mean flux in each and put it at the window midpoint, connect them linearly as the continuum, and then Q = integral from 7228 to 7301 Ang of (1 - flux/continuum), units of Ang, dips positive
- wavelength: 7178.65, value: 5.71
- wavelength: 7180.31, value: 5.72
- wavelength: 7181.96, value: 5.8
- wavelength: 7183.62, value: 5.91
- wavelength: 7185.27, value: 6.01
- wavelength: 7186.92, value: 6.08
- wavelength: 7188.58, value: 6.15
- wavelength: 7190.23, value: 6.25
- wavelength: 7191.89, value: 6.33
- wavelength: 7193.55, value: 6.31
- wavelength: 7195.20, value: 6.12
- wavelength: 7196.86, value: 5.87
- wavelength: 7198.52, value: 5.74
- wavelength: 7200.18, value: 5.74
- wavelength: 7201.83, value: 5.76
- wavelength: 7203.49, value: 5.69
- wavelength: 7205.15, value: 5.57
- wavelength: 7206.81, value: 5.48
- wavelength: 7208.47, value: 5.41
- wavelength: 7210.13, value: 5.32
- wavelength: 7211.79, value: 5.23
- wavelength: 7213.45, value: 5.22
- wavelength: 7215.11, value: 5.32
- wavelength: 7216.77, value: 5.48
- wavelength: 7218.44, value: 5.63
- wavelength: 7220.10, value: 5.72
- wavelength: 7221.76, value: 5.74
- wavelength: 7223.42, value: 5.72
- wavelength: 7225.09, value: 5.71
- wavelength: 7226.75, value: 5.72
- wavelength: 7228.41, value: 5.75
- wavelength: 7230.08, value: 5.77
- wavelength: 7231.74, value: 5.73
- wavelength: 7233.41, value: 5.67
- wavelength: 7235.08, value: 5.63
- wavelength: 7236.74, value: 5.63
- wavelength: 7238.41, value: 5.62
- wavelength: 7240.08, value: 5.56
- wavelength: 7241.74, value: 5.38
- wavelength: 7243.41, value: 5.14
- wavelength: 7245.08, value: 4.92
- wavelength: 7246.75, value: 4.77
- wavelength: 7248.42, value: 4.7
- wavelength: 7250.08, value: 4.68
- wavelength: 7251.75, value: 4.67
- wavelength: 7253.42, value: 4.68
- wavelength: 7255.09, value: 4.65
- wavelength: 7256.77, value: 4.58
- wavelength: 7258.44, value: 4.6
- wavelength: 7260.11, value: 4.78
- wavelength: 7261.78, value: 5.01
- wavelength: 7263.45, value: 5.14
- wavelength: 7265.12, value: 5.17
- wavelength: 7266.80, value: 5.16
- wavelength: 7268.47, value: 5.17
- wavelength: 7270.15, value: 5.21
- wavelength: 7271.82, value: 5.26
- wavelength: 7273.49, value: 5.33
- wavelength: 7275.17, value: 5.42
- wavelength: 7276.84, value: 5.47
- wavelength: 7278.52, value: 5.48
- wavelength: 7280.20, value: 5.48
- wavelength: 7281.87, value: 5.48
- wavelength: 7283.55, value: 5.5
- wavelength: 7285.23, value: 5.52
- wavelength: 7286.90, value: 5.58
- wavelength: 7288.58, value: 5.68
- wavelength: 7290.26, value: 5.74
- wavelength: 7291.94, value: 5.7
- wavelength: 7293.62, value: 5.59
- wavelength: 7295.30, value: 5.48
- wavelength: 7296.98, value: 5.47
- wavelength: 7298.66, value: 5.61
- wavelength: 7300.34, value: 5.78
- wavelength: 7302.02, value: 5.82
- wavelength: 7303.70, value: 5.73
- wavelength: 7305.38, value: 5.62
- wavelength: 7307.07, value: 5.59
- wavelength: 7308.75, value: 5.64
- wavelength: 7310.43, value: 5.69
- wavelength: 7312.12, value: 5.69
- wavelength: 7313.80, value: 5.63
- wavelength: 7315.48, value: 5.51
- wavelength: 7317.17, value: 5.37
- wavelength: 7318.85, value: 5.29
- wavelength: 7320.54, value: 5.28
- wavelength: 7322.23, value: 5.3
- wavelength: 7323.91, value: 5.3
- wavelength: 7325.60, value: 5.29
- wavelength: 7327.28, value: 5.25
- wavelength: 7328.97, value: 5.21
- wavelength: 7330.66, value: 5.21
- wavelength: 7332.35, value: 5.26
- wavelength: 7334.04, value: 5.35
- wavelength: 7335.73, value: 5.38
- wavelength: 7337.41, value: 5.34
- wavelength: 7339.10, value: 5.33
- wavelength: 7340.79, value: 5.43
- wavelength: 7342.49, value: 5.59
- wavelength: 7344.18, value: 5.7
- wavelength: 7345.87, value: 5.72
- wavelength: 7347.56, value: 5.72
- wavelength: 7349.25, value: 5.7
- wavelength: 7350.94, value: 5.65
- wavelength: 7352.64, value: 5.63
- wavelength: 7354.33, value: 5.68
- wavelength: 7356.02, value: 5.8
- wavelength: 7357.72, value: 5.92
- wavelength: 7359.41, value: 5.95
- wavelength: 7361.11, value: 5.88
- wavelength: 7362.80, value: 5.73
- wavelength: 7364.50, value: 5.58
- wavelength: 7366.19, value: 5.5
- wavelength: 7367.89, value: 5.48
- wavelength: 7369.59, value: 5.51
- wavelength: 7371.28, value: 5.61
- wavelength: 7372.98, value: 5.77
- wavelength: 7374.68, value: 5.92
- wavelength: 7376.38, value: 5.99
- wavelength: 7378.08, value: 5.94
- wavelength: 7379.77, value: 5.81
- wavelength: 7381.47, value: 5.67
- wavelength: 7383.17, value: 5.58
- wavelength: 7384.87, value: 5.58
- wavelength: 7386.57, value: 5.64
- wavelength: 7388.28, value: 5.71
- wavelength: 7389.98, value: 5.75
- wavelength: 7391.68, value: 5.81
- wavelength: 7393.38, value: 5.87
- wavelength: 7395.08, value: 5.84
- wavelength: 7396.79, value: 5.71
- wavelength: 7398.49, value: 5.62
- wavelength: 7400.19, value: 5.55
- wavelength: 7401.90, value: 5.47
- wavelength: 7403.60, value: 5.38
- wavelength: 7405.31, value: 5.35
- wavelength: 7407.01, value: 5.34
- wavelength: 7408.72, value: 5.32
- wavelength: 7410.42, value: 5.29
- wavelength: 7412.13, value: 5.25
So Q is 4.10 Ang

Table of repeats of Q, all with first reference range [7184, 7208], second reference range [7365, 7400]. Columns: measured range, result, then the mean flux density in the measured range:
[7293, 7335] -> 2.3 Ang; 5.48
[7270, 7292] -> 1.3 Ang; 5.49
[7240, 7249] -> 1.3 Ang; 5.05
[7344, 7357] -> 0.1 Ang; 5.7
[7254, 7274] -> 2.9 Ang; 5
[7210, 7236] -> 1.3 Ang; 5.59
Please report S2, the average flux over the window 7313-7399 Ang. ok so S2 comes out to 5.59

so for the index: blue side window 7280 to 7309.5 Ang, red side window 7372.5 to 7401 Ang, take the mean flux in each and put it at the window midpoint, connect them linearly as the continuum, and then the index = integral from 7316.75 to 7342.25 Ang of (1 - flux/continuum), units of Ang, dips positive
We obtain 1.60 Ang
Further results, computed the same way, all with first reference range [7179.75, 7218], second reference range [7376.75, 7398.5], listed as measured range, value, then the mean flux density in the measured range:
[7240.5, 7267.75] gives 4.1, 4.89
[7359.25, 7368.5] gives 0.1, 5.67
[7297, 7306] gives 0.1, 5.7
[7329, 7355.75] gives 1.1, 5.51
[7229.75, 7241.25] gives 0.2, 5.65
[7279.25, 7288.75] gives 0.4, 5.53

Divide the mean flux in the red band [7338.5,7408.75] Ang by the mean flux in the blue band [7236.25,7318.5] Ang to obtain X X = 1.06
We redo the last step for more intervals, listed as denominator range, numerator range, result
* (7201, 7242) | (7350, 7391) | 1.02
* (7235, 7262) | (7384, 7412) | 1.12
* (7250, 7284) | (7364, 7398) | 1.12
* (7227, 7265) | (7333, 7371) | 1.09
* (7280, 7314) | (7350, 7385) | 1.02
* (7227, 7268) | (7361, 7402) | 1.11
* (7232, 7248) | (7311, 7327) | 1.01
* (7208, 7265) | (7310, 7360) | 1.04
